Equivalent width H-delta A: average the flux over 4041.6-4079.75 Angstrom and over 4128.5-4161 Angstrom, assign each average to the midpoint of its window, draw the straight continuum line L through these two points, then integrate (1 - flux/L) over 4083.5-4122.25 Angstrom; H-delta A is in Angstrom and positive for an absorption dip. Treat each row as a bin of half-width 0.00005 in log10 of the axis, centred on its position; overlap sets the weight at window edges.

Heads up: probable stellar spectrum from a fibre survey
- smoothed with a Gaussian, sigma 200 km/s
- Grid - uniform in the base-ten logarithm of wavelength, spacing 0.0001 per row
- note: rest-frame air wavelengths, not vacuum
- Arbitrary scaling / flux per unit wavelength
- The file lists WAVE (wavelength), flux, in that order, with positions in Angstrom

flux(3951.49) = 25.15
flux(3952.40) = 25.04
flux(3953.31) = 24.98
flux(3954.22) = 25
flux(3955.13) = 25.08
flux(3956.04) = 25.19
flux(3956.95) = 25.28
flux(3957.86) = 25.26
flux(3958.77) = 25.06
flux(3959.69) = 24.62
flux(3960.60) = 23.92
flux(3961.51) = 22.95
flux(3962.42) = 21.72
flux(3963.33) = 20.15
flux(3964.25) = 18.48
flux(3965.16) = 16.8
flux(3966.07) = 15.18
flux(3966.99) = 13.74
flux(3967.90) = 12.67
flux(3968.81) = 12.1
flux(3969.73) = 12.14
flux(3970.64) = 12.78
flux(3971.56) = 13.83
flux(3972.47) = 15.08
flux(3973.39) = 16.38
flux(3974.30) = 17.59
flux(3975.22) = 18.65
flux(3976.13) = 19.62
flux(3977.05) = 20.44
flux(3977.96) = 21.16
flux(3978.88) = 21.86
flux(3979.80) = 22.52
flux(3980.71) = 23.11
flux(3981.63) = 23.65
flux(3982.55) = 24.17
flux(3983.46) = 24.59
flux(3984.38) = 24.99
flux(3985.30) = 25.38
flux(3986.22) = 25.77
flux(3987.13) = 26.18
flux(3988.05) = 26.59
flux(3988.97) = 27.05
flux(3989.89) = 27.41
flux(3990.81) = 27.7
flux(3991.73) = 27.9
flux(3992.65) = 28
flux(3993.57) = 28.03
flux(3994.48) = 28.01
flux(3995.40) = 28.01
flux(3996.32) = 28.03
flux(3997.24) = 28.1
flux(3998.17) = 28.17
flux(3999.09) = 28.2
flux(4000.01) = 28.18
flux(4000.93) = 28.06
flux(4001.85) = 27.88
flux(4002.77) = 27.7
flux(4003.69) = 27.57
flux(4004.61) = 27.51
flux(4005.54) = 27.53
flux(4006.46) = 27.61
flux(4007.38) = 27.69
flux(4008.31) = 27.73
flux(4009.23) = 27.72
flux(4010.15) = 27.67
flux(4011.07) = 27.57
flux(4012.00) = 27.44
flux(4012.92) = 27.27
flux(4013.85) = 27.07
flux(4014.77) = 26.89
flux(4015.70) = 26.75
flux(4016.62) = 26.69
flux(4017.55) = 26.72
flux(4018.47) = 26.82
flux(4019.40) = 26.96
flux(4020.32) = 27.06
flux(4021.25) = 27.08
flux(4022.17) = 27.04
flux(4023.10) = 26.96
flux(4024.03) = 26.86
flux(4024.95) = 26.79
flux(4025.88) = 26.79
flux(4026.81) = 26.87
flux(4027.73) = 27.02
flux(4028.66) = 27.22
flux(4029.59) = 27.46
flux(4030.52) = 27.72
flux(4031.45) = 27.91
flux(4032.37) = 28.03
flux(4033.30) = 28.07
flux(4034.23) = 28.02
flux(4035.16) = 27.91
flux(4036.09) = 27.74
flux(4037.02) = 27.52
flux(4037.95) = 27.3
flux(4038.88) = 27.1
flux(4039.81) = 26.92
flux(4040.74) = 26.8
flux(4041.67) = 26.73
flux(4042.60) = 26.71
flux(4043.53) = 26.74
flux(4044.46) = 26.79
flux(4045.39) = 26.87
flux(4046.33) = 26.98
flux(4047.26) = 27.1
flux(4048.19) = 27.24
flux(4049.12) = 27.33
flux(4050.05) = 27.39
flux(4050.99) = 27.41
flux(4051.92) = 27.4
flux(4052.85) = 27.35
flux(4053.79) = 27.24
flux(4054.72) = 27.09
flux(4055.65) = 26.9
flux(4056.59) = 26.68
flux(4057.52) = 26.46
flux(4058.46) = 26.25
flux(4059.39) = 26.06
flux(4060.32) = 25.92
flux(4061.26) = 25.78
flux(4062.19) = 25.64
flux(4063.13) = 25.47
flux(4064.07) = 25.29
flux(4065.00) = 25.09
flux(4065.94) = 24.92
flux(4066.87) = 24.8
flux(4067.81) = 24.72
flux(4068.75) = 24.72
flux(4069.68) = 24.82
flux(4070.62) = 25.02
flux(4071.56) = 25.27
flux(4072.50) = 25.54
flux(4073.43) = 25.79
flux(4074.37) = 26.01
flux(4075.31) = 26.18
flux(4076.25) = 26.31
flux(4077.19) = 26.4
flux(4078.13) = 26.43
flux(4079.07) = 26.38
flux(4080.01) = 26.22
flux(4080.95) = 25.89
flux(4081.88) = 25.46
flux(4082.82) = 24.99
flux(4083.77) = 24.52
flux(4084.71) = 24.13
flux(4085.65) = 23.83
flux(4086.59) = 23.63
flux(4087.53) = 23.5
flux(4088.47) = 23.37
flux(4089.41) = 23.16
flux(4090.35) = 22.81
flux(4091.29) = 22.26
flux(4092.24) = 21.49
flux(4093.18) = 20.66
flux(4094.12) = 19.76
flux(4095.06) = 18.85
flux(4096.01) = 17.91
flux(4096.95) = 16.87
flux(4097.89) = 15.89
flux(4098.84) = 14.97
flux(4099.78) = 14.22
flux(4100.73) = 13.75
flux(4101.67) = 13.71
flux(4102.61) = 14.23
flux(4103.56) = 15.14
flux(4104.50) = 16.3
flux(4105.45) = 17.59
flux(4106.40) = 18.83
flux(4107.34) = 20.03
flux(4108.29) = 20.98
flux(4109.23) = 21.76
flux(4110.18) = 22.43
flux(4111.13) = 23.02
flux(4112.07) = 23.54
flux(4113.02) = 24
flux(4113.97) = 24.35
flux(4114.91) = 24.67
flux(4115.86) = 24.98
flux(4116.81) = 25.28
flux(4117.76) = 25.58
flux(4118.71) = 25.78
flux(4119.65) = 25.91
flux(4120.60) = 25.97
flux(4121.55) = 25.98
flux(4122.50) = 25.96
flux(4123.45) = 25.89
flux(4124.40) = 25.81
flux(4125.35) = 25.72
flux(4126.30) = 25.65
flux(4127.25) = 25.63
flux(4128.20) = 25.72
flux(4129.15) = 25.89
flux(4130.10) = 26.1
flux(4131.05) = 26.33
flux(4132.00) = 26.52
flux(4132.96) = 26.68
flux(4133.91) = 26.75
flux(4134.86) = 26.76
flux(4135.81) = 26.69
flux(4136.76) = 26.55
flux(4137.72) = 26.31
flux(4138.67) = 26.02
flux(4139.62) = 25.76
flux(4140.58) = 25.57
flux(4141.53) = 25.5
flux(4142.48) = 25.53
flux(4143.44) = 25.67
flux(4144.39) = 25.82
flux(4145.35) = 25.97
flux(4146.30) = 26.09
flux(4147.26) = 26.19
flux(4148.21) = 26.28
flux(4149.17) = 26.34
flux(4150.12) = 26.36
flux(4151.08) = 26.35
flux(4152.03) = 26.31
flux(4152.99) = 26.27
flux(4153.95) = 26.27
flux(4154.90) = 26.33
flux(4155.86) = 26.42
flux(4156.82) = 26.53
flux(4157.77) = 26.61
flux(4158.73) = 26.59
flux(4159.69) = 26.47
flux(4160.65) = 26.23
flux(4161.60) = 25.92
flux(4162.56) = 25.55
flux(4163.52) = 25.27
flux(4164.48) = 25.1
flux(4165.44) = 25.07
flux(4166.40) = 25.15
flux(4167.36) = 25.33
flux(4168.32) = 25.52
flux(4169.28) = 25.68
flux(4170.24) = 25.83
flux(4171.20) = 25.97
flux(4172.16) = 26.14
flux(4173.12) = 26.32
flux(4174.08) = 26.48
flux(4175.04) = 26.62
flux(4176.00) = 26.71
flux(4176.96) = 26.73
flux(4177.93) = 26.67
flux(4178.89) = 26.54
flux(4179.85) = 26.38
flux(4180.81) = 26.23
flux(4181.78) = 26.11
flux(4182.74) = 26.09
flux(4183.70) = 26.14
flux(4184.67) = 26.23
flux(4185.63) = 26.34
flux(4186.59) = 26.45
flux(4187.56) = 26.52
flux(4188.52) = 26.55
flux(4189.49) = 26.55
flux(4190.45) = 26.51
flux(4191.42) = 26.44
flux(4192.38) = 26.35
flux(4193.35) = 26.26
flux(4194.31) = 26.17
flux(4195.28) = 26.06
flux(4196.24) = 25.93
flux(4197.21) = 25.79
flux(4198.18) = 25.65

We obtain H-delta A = 7.5 Angstrom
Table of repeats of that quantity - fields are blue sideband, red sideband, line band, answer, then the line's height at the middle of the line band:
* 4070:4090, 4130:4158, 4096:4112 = 4.9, 25.5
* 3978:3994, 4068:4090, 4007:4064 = -4.0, 25.3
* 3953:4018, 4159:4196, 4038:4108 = 3.1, 24.9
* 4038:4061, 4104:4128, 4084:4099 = 2.3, 24.9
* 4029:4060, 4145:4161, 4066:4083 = 0.8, 26.9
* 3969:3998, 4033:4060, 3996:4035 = -3.7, 25.1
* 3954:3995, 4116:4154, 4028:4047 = -3.1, 23.5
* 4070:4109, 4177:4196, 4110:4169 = -4.3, 24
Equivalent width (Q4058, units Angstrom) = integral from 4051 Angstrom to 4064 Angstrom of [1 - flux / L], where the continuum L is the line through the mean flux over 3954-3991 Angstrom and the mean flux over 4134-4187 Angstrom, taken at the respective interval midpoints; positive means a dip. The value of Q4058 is -1.7 Angstrom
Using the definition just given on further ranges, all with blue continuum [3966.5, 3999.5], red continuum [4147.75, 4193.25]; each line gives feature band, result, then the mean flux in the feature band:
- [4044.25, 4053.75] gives -1.4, 27.2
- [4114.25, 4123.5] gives -0.1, 25.6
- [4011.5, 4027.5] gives -2.6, 26.9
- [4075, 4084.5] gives -0.6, 25.8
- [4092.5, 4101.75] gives 2.9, 16.9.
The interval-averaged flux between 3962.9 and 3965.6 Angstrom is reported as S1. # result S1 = 18.4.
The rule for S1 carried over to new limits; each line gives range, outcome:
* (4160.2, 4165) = 25.6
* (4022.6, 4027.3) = 26.9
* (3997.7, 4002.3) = 28.1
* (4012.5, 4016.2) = 27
